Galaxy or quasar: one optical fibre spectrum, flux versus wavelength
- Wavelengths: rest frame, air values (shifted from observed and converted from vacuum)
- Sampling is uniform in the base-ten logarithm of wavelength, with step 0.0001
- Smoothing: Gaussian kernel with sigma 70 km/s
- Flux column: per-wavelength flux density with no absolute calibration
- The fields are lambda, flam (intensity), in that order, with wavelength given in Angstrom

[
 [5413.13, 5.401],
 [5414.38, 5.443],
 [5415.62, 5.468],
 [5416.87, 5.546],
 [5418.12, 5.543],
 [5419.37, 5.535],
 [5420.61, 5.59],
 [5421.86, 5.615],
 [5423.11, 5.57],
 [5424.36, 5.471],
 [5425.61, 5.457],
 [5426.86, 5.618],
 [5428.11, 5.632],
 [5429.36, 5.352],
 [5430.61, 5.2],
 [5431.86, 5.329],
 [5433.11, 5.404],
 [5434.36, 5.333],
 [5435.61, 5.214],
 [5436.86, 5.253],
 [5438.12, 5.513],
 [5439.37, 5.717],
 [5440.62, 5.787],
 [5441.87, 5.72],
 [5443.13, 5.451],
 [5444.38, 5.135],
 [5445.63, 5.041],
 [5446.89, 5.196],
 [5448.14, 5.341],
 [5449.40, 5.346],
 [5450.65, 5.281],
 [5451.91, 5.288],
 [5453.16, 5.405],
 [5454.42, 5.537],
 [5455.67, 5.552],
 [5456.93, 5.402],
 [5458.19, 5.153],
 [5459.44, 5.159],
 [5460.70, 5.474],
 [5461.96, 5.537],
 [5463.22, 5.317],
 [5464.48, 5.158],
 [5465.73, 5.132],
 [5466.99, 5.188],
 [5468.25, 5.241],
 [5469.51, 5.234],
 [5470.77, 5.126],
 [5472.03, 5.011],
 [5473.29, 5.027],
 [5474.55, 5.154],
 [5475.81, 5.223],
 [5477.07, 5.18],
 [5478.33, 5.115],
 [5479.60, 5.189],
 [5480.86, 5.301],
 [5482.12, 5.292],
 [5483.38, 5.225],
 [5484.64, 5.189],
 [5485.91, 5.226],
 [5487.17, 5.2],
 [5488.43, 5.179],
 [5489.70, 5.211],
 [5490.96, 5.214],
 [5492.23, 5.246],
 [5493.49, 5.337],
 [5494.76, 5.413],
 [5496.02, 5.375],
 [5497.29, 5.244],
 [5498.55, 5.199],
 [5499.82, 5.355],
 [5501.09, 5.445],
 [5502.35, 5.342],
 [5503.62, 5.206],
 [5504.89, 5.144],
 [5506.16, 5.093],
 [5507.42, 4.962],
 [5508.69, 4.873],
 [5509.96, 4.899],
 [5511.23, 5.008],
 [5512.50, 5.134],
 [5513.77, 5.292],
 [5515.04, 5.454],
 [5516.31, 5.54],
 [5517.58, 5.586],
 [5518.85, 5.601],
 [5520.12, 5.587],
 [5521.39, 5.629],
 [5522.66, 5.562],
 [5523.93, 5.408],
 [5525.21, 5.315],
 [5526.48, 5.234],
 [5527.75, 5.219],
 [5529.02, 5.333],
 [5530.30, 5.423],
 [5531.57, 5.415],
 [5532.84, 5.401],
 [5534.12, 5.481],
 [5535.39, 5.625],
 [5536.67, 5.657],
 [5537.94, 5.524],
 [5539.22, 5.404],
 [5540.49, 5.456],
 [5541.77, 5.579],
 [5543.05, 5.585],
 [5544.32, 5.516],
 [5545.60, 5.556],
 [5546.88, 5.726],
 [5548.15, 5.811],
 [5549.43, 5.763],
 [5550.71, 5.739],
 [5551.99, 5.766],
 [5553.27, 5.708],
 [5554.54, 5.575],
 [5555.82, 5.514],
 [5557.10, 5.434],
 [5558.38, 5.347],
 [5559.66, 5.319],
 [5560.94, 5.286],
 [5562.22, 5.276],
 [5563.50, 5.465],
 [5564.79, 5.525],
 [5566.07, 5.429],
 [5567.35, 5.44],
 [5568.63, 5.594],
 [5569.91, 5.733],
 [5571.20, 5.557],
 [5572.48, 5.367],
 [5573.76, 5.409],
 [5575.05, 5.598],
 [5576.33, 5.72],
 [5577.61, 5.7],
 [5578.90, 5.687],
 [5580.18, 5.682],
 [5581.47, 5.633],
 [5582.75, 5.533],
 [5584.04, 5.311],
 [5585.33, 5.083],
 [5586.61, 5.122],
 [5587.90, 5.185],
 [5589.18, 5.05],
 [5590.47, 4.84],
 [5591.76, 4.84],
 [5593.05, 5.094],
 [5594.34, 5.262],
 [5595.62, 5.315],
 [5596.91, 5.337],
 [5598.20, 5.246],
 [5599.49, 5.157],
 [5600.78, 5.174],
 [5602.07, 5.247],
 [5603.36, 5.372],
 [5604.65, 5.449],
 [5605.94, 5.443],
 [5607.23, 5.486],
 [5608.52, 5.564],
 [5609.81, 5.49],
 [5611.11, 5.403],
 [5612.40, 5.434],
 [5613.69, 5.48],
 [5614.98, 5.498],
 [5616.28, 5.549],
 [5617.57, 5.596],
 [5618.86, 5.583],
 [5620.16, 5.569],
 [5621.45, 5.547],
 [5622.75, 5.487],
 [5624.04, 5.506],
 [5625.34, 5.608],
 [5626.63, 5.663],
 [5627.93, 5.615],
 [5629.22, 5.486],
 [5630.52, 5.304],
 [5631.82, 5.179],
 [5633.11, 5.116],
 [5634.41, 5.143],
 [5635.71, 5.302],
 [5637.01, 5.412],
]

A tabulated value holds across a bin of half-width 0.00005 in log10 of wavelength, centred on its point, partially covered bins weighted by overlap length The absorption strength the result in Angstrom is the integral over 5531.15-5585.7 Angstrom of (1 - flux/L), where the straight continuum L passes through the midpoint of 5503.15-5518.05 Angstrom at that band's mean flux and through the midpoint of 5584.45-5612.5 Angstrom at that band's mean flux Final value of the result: -3.3 Angstrom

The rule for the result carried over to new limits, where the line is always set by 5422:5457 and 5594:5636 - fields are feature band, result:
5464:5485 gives 0.93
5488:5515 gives 1.05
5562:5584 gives -0.54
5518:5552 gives -0.70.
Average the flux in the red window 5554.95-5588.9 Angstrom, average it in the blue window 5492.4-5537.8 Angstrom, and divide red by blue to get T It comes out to 1.0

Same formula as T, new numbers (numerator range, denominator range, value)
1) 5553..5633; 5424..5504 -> 1.02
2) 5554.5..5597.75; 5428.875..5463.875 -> 1.00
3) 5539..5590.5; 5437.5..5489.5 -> 1.04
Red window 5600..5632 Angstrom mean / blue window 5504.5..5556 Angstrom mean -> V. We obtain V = 1.01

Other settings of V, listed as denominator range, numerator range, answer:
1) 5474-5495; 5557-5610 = 1.03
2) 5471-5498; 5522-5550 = 1.05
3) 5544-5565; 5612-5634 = 0.99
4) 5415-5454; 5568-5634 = 1.00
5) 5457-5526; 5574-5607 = 1.01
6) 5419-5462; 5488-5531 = 0.98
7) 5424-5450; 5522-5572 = 1.02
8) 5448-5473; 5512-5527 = 1.03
